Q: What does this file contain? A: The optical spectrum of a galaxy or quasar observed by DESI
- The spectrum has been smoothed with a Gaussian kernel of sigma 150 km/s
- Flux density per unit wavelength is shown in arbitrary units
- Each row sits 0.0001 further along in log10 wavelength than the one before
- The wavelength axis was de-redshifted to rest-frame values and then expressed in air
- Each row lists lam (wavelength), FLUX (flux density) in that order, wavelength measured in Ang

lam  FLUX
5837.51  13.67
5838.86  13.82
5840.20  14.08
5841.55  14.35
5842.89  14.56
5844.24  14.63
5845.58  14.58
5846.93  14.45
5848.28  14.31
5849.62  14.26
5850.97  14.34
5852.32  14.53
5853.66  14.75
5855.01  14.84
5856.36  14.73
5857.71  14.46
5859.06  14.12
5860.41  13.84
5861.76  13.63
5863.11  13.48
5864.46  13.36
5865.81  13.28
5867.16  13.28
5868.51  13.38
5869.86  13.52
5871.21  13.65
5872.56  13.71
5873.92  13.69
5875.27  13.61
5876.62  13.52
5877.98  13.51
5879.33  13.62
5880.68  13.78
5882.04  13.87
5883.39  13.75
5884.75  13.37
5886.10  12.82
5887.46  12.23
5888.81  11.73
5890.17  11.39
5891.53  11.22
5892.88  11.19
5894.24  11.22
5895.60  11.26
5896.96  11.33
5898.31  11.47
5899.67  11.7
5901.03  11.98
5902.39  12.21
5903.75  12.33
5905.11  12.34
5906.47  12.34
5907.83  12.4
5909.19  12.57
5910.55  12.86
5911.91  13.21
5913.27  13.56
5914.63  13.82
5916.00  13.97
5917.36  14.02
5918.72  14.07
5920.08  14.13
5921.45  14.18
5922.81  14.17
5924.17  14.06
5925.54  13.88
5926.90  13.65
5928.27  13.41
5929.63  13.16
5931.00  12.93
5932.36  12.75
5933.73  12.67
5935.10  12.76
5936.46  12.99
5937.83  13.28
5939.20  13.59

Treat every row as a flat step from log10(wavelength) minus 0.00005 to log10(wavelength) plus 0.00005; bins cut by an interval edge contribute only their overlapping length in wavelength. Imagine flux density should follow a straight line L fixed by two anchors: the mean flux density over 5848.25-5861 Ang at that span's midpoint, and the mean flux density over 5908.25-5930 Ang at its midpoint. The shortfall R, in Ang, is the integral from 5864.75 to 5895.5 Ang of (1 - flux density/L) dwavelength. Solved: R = 2.6 Ang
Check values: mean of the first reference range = 14.4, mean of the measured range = 12.9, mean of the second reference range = 13.7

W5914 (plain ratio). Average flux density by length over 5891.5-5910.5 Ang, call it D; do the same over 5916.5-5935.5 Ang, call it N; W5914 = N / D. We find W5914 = 1.1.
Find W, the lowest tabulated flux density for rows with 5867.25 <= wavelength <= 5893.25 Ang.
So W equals 11.19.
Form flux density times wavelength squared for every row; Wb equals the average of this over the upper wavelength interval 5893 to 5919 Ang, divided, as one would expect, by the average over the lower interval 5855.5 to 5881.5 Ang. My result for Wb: 0.92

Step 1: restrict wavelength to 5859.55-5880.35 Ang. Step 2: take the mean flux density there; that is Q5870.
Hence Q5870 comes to 13.6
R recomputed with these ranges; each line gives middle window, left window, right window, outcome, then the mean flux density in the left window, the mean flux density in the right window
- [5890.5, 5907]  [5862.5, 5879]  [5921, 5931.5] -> 2.3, 13.5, 13.7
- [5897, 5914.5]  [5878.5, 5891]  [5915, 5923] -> 1.6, 12.9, 14.1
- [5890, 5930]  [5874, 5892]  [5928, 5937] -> 0.6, 13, 12.9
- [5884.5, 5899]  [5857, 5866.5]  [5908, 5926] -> 2.1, 13.7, 13.7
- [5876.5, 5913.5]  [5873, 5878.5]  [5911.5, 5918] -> 3.3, 13.6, 13.7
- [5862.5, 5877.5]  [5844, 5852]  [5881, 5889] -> 0.1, 14.4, 13.1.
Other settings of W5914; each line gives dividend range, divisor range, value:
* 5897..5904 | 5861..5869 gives 0.88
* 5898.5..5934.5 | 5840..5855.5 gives 0.91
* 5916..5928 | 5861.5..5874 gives 1.04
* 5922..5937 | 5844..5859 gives 0.92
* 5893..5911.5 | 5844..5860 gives 0.83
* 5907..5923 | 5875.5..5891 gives 1.04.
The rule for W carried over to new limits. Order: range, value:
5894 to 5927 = 11.22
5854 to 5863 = 13.63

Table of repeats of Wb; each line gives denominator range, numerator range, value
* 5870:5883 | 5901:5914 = 0.93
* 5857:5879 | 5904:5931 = 1.00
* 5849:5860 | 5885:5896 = 0.82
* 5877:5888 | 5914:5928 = 1.06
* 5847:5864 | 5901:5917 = 0.92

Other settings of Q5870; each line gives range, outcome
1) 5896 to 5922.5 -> 12.9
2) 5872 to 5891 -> 13.2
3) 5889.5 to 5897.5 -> 11.3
